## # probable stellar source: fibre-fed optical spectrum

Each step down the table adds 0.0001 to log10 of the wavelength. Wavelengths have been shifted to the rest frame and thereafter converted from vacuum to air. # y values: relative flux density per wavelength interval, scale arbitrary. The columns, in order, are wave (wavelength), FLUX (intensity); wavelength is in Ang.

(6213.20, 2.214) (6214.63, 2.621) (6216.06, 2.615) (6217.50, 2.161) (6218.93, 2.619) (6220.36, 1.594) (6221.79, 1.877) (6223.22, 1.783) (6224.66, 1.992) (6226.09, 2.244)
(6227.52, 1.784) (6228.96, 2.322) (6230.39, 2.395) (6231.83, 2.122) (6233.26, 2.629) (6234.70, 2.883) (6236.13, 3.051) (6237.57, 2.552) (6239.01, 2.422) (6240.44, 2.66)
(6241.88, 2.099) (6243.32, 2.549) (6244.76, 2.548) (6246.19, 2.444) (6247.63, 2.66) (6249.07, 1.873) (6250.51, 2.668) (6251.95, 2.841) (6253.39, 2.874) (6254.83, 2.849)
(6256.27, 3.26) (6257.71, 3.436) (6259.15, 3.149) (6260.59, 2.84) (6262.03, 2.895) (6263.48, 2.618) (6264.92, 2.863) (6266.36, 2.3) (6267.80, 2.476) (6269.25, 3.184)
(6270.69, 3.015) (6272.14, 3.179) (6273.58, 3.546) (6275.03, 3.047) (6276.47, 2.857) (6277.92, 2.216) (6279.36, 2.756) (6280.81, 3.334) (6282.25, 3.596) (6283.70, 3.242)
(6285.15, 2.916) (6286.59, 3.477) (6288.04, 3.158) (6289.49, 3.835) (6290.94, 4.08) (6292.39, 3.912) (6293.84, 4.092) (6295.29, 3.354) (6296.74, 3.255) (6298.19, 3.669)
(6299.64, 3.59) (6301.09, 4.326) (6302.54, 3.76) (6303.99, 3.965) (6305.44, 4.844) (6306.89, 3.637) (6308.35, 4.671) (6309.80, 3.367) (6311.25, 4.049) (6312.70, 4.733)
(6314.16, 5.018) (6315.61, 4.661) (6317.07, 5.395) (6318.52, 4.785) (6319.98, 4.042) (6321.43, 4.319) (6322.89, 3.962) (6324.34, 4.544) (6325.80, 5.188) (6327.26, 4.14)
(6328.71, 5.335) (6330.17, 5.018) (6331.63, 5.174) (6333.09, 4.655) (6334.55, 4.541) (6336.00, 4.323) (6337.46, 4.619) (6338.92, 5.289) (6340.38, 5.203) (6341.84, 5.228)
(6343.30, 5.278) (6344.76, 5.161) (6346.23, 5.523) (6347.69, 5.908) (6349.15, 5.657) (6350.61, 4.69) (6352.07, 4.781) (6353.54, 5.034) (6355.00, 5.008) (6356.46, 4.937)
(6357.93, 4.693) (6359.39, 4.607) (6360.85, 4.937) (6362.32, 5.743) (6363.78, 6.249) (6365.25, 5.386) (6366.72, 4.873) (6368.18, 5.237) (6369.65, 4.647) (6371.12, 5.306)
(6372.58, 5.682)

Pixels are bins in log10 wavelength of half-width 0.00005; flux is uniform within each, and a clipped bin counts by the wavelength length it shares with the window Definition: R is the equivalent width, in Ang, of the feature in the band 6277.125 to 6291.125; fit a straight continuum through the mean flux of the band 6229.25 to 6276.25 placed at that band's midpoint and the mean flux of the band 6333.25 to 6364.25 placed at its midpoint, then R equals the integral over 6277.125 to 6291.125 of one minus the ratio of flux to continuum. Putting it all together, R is 1.2 Ang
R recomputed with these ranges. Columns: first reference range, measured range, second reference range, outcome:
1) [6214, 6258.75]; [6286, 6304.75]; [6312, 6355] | 1.0 Ang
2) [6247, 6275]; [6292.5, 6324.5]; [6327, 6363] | -0.6 Ang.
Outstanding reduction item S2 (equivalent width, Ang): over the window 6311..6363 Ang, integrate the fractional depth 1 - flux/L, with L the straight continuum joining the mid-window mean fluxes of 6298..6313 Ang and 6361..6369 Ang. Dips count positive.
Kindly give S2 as -1.4 Ang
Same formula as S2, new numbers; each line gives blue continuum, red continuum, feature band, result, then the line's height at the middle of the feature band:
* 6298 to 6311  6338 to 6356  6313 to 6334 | -0.9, 4.54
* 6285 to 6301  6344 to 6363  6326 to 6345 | -1.0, 4.68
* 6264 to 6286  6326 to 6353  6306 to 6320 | -0.9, 4.18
